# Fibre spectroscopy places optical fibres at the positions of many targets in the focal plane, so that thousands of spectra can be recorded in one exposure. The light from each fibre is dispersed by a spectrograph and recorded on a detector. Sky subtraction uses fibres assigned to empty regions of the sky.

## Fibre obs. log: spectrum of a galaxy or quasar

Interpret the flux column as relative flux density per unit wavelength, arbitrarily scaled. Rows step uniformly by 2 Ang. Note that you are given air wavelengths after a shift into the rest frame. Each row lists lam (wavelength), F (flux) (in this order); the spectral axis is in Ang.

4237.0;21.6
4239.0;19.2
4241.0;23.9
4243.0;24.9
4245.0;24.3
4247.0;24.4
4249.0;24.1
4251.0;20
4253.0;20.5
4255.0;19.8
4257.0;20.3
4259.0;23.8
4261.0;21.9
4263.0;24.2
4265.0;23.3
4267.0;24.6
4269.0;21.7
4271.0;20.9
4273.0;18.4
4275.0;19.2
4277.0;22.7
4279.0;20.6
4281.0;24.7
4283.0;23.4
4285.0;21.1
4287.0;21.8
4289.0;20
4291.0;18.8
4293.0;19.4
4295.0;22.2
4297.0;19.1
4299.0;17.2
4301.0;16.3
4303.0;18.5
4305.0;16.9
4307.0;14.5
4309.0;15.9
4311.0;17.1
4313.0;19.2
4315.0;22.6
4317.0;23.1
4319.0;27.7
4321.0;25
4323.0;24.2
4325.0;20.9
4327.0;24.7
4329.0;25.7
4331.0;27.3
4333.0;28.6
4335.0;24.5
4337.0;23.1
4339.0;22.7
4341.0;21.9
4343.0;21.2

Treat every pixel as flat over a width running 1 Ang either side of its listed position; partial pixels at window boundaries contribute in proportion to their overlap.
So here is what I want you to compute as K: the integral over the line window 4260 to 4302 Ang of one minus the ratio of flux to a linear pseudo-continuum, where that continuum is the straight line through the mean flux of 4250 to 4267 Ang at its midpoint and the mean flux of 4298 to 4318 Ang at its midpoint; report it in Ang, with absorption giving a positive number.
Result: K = -1.70 Ang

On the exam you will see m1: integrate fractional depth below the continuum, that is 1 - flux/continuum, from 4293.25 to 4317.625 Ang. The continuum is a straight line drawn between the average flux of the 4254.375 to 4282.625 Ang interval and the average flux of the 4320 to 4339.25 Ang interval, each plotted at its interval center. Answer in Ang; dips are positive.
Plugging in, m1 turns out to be 5.3 Ang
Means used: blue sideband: 21.9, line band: 18.5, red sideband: 24.7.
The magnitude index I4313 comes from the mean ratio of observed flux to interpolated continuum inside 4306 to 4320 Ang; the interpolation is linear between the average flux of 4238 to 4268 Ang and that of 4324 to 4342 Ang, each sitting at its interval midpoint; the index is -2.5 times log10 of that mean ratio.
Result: 0.195 mag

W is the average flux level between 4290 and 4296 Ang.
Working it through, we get 20.1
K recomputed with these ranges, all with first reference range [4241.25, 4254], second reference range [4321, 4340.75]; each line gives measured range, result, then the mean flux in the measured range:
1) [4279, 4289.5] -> 0.70 Ang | 22.2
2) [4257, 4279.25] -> 1.45 Ang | 21.9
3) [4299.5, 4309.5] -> 3.15 Ang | 16.5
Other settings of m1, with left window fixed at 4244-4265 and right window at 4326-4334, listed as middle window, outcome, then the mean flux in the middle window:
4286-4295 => 1.5 Ang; 20.2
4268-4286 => 1.7 Ang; 21.4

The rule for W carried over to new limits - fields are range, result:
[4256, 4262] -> 22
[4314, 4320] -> 24.5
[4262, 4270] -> 23.5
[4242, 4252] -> 23.5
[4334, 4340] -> 23.4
